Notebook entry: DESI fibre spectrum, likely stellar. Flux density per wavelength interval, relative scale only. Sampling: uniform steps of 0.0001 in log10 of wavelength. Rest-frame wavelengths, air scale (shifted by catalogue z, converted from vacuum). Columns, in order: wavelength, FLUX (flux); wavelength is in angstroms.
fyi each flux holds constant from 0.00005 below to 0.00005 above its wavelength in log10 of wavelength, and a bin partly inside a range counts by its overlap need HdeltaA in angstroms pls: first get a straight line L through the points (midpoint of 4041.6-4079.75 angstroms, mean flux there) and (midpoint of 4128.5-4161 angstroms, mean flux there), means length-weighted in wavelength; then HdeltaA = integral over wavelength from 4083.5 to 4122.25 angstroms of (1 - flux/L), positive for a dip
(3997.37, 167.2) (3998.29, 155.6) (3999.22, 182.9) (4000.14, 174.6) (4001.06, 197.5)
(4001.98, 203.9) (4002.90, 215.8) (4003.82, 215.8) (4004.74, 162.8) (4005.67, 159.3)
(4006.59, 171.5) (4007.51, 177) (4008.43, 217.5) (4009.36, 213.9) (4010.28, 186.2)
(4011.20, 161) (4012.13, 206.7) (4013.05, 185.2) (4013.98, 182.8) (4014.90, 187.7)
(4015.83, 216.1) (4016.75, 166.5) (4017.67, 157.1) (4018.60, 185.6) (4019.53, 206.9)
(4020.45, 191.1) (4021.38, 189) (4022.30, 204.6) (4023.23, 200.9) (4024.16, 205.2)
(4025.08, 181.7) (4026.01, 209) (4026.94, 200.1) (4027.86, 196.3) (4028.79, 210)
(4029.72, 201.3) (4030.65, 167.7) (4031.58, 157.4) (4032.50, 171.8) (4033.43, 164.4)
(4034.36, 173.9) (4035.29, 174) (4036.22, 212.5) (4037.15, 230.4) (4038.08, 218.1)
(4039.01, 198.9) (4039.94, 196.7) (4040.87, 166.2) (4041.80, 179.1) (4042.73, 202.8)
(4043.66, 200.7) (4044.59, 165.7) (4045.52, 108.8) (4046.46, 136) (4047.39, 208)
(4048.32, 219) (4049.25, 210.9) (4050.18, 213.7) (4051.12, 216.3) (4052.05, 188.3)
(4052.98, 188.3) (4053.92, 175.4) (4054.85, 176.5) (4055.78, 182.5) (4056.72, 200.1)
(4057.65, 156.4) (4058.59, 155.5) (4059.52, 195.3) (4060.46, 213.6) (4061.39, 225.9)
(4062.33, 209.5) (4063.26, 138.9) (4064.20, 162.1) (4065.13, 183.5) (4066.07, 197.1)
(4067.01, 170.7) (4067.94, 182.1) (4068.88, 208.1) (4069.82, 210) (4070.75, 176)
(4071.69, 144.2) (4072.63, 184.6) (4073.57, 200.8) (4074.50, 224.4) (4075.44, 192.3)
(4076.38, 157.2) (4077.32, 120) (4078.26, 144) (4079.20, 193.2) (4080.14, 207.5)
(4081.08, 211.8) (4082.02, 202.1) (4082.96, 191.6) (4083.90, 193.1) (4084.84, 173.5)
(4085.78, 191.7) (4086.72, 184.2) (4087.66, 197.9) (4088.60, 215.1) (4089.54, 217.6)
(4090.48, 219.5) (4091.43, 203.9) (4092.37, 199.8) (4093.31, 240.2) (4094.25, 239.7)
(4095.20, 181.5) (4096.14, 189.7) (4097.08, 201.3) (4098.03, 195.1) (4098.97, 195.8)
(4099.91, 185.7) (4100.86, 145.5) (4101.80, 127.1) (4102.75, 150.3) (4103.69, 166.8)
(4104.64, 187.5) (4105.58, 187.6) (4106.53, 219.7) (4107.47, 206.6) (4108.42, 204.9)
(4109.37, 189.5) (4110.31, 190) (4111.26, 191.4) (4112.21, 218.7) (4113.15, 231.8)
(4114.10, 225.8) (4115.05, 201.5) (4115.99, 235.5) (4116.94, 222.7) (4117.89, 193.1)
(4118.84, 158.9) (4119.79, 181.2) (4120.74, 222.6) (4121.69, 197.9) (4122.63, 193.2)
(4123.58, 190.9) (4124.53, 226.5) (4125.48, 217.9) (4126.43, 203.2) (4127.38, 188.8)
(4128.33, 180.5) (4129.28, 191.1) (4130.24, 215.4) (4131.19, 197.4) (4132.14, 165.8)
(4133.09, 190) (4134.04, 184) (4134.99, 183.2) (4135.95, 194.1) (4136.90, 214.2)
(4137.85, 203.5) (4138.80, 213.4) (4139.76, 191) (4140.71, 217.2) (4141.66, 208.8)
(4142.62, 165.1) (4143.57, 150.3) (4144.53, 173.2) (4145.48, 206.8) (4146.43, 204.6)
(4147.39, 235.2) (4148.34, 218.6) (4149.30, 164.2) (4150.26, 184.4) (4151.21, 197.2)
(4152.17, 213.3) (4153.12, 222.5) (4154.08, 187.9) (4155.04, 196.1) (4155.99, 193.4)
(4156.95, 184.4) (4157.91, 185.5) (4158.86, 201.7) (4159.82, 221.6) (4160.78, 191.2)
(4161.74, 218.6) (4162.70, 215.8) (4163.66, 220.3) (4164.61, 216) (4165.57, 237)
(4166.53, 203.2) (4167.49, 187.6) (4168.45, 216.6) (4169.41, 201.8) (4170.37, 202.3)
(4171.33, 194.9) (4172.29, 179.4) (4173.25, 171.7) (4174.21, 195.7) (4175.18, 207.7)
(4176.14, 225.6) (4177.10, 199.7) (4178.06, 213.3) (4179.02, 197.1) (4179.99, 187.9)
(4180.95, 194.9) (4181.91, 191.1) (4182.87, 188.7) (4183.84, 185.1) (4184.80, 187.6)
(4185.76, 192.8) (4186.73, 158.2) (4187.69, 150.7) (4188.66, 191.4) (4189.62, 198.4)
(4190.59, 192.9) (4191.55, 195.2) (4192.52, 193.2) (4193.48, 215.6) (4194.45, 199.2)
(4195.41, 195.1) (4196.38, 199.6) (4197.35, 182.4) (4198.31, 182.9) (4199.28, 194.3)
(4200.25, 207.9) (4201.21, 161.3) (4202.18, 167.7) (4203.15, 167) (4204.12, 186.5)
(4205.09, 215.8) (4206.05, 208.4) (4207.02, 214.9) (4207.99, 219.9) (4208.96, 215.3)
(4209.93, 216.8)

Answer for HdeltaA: -1.5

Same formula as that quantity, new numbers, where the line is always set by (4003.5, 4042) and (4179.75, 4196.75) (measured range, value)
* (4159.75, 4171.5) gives -1.2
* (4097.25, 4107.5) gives 0.6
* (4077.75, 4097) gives -1.0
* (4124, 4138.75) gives -0.6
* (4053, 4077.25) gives 0.7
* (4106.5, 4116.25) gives -1.0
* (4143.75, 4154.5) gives -0.5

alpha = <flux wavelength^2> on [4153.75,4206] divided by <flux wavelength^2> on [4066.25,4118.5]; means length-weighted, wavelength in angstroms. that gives 1.05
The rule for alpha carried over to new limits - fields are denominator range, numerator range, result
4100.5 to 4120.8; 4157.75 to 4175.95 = 1.09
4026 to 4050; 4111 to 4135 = 1.12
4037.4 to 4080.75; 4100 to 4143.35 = 1.09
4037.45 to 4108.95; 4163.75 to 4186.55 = 1.11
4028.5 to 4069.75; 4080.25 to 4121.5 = 1.08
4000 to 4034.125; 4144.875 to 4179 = 1.15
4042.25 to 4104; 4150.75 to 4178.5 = 1.14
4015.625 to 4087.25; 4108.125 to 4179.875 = 1.12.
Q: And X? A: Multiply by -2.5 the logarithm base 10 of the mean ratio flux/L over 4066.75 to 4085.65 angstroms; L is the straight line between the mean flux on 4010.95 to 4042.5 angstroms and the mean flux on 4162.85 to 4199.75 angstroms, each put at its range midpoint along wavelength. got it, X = 0.04 mag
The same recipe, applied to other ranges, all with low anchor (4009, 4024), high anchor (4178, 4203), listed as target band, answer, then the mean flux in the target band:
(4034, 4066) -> 0.01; 188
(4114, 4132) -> -0.07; 201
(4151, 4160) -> -0.06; 200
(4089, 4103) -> -0.02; 194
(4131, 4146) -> -0.01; 191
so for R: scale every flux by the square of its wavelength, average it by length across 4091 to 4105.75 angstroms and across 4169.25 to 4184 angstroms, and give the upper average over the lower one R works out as 1.1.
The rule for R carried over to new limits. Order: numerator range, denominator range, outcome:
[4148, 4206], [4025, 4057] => 1.11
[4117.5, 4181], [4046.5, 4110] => 1.08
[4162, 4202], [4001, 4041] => 1.11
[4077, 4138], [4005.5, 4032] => 1.08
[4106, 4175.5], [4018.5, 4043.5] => 1.10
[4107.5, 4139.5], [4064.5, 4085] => 1.11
